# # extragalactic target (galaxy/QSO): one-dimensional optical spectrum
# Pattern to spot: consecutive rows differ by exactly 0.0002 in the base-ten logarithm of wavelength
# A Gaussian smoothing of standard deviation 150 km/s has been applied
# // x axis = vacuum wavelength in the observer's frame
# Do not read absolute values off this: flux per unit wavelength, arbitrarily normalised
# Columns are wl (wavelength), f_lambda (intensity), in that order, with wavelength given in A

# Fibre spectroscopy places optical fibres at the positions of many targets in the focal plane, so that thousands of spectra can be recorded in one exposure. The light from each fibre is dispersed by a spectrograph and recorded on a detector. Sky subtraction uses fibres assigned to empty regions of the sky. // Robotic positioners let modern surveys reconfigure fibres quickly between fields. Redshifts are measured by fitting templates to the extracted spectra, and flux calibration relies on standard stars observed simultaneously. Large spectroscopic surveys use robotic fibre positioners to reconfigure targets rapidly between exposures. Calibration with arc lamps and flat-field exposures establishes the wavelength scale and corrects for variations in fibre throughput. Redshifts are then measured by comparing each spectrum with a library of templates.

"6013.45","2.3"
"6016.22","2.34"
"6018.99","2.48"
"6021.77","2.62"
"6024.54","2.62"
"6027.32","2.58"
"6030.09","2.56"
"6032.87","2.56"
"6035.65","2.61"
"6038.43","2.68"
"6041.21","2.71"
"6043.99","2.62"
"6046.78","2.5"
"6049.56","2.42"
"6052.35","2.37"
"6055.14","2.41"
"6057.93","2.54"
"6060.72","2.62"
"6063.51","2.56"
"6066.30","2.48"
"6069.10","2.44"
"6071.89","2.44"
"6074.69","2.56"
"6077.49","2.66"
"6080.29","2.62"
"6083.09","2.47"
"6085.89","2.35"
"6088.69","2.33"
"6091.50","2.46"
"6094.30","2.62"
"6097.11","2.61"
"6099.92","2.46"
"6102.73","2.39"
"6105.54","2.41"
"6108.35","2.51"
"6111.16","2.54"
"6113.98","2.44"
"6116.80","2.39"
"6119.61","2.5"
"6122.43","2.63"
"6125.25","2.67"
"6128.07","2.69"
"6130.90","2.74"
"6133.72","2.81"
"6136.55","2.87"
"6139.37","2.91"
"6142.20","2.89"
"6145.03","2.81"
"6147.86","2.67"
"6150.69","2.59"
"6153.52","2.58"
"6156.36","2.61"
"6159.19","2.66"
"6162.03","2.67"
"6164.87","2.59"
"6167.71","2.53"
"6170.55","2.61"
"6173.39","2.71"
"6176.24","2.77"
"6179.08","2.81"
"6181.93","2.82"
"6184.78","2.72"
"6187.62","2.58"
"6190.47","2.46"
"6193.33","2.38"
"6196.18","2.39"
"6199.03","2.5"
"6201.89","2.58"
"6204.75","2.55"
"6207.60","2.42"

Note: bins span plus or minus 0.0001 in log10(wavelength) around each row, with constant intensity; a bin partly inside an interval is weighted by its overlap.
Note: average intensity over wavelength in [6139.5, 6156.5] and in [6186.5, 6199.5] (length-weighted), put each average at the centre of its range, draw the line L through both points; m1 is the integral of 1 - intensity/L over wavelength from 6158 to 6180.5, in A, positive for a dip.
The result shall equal -0.7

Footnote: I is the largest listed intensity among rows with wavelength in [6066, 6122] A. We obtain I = 2.66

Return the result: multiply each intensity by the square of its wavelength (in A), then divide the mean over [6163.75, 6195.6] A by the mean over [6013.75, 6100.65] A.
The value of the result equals 1.08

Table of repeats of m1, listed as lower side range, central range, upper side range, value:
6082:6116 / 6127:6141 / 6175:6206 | -1.6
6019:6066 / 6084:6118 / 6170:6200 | 1.6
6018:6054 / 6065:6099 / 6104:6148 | 1.4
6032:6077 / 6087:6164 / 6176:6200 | -1.2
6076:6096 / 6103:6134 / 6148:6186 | 0.1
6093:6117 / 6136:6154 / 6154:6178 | -1.2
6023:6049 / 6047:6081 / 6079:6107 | 0.4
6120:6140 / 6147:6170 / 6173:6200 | 0.6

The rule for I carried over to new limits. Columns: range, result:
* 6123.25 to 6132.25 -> 2.74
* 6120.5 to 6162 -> 2.91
